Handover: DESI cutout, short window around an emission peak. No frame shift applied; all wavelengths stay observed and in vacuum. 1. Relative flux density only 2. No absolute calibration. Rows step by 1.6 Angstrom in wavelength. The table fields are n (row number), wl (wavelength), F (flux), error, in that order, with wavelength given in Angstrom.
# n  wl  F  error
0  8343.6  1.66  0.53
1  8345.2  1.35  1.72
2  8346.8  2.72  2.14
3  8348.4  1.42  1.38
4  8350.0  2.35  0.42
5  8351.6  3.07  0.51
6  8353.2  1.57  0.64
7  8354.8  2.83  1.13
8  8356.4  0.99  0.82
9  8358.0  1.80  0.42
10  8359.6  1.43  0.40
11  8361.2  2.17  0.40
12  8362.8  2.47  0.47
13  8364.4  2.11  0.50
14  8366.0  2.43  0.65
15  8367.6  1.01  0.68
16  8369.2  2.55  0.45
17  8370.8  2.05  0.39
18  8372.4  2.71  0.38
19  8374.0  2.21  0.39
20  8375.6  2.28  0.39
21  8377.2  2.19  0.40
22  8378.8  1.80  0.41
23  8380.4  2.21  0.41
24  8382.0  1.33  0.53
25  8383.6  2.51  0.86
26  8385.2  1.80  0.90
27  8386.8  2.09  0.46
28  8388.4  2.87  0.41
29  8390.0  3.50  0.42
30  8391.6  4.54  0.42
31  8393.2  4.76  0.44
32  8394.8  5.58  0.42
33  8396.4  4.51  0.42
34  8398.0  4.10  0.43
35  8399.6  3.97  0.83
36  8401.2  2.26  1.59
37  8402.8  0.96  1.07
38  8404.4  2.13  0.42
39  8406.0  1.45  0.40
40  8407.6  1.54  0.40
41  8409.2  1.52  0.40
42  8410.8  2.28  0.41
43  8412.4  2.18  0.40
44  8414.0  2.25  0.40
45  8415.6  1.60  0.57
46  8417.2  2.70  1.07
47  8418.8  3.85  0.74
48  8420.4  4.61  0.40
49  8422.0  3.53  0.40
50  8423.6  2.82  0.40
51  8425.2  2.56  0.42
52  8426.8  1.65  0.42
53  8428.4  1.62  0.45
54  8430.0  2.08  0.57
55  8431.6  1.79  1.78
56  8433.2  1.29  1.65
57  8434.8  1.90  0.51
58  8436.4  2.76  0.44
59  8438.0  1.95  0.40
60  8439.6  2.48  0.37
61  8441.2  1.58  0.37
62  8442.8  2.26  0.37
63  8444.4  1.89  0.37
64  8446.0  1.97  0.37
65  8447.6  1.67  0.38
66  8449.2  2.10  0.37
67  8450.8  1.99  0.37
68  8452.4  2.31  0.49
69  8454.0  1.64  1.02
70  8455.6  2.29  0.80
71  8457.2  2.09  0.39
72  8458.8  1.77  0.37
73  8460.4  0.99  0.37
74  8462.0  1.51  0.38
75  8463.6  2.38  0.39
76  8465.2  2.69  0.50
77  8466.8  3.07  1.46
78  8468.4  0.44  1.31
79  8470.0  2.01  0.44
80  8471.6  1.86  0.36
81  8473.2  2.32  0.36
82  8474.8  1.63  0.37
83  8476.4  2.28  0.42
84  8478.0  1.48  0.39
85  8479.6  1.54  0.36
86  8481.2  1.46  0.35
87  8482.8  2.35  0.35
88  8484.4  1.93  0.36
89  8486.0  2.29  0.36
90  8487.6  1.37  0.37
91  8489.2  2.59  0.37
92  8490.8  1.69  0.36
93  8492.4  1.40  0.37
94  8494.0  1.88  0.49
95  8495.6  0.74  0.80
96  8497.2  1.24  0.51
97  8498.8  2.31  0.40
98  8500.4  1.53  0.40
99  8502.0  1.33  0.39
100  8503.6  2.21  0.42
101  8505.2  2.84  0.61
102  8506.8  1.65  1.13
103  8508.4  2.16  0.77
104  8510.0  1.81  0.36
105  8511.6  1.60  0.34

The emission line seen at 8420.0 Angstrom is [N II] 6583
